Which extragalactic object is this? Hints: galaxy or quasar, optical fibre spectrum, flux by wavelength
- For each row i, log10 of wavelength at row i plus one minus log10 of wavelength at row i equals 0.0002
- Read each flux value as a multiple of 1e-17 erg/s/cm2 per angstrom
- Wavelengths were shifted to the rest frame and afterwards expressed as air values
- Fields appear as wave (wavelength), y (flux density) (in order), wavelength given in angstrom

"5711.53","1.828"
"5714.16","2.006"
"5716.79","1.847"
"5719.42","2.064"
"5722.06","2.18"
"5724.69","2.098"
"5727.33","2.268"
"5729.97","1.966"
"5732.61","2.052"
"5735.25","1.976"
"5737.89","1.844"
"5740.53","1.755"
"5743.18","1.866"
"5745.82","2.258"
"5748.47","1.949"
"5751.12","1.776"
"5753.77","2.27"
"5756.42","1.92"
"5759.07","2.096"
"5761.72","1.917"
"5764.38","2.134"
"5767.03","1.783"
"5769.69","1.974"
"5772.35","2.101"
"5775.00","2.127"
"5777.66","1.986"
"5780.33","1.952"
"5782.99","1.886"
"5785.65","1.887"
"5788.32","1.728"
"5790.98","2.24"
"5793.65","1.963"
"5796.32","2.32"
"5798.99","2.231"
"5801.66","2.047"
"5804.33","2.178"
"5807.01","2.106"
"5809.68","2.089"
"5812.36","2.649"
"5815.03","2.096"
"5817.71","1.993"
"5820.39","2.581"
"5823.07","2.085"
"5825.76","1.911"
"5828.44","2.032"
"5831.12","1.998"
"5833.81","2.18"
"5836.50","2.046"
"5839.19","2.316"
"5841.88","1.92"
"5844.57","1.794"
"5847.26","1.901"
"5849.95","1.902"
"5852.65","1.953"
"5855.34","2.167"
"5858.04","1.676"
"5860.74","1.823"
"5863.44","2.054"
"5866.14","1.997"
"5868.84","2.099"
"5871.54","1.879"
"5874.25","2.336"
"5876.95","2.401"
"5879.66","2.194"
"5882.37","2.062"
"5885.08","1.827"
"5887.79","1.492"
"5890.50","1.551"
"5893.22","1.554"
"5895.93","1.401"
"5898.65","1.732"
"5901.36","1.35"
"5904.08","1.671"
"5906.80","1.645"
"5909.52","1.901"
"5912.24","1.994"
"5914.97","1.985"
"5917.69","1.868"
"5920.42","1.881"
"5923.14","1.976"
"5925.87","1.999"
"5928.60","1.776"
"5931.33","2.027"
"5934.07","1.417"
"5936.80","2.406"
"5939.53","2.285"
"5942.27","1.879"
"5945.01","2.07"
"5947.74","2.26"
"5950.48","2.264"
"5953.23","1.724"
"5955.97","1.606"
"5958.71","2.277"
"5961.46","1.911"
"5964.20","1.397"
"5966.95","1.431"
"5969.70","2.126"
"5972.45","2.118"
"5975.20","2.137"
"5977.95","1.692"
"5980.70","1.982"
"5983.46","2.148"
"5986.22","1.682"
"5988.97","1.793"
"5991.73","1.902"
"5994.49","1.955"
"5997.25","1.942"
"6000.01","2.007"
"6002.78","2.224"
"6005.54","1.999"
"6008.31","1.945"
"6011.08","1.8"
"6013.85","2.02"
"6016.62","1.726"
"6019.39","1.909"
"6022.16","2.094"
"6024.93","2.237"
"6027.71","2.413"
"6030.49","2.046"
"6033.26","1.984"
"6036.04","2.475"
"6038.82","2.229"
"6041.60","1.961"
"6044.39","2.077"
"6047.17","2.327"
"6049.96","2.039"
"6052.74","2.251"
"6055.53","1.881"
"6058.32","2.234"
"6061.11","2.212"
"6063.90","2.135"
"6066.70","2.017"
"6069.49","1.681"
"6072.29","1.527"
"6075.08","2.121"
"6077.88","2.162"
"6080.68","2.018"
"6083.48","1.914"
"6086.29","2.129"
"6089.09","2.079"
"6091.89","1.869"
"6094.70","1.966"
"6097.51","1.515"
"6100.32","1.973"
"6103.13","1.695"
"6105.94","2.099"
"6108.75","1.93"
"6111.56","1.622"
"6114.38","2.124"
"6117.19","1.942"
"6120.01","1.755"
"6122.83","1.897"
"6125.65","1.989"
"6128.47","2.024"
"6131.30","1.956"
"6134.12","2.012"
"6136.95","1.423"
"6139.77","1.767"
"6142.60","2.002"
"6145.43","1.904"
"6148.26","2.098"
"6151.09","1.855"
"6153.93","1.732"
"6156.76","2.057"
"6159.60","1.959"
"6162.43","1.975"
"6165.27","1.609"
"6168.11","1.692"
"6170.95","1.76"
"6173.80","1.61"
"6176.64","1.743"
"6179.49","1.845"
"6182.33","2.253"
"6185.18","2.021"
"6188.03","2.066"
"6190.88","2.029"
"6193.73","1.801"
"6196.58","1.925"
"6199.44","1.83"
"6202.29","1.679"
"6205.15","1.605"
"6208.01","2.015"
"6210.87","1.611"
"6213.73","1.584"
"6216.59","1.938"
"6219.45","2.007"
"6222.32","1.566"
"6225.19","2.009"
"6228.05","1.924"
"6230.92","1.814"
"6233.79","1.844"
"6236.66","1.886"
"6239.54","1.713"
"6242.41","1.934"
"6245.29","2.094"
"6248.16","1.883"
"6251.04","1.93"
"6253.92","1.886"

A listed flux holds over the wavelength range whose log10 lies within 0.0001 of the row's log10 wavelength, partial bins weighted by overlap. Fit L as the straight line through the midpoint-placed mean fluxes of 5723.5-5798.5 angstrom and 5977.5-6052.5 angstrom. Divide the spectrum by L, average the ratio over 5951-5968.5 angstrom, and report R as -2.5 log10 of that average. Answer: 0.16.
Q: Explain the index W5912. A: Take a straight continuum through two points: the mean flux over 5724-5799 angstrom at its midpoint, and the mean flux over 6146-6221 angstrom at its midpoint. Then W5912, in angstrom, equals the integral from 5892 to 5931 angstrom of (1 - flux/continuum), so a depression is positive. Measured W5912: 3.6 angstrom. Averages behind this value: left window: 2.01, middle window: 1.77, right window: 1.86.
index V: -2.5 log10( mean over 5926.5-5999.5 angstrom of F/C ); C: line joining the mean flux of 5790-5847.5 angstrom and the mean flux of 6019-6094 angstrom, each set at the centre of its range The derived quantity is 0.09 mag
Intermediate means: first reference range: 2.12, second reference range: 2.08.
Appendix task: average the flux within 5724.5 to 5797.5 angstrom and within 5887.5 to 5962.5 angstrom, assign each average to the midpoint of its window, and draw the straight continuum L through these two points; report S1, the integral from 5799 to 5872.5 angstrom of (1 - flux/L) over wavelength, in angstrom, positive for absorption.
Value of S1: -4.60 angstrom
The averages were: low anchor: 2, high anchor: 1.86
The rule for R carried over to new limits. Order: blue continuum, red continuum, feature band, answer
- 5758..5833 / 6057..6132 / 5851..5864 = 0.067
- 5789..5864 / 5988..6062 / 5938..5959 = 0.017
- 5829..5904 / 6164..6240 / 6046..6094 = -0.096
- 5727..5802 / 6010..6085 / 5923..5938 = 0.061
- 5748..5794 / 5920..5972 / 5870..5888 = -0.058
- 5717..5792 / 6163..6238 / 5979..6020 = -0.014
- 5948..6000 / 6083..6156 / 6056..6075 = -0.042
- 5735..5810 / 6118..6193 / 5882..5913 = 0.184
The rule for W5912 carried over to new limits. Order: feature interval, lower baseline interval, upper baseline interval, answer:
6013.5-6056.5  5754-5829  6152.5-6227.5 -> -3.89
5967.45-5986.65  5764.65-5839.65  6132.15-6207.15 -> 0.05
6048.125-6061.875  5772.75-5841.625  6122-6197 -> -1.23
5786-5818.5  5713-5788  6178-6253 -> -2.47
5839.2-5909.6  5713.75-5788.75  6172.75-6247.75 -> 3.32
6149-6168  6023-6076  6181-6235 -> 0.78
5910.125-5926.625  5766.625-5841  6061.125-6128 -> 0.66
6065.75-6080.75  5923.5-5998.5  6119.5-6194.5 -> -0.03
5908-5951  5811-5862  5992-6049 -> 1.39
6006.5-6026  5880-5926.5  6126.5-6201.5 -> -1.53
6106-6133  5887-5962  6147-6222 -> -1.05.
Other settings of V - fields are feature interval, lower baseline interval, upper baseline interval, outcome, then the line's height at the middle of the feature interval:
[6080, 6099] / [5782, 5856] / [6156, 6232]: -0.006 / 1.91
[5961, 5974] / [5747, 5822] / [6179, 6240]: 0.109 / 1.98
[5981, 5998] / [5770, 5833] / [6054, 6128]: 0.050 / 2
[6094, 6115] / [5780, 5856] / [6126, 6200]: 0.037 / 1.92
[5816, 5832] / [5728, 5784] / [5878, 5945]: -0.099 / 1.92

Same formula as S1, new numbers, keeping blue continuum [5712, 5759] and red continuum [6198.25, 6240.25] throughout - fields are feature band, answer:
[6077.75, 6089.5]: -1.2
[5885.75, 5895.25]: 1.9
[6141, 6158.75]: -1.0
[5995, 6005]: -0.8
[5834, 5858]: -0.4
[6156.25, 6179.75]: 0.4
